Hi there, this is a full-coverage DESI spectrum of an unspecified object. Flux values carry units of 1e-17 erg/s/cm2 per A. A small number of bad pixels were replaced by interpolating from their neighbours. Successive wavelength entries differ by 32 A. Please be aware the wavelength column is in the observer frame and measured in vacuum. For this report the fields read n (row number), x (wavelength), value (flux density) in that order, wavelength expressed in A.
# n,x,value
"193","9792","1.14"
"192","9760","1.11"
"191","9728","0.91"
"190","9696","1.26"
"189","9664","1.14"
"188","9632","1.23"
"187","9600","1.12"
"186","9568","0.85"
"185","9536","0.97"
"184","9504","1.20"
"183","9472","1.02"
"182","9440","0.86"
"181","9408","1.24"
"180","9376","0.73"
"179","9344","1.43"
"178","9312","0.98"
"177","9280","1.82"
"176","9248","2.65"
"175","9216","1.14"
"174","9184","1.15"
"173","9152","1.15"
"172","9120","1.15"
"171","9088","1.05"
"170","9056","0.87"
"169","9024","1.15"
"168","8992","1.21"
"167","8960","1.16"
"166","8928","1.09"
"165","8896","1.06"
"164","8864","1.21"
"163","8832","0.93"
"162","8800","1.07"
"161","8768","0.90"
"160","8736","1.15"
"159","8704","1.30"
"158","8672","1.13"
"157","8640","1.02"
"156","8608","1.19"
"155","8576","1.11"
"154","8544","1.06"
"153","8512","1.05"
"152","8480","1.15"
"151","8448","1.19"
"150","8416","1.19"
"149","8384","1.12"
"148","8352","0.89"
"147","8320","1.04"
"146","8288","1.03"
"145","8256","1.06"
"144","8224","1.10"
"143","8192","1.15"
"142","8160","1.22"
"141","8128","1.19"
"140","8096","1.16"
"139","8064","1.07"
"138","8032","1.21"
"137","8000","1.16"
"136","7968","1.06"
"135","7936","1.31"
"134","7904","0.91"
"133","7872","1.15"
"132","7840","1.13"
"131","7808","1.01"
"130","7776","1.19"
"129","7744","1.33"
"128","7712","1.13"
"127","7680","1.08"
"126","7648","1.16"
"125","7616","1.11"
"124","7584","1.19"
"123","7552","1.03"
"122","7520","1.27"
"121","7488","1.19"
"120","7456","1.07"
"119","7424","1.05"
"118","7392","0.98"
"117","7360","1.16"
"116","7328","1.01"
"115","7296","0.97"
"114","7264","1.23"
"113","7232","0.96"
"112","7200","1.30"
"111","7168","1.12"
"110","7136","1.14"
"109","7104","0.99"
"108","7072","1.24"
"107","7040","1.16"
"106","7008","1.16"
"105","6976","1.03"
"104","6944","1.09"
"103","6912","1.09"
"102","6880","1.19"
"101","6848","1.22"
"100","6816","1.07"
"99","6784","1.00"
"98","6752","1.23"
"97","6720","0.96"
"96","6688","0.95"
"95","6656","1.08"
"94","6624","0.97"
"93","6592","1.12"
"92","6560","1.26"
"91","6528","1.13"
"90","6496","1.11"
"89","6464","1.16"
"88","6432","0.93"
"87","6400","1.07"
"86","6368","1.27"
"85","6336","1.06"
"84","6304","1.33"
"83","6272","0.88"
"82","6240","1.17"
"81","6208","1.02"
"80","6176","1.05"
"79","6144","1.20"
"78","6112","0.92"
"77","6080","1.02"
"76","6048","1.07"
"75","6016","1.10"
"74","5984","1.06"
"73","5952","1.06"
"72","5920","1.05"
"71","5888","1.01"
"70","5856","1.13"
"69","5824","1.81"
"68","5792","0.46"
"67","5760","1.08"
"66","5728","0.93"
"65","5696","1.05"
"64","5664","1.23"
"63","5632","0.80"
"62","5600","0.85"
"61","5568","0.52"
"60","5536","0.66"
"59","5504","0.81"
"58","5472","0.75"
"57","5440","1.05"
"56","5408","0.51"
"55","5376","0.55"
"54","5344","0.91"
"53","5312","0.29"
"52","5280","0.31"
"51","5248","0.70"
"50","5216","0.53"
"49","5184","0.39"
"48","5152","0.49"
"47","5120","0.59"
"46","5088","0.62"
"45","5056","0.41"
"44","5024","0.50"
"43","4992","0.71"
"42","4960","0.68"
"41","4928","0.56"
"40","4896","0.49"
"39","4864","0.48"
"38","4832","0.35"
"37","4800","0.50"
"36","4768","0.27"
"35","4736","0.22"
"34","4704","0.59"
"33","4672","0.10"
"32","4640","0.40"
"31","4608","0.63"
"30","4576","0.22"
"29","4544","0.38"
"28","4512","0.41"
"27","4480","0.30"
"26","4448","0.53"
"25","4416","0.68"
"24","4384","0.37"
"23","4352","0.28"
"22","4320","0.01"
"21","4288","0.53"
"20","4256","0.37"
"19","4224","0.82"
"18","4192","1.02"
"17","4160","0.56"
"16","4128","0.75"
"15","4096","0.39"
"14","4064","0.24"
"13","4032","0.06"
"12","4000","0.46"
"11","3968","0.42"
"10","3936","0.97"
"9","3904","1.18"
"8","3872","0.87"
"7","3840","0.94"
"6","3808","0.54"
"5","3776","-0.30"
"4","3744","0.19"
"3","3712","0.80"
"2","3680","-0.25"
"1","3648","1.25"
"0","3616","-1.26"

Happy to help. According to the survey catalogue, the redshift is 0.410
